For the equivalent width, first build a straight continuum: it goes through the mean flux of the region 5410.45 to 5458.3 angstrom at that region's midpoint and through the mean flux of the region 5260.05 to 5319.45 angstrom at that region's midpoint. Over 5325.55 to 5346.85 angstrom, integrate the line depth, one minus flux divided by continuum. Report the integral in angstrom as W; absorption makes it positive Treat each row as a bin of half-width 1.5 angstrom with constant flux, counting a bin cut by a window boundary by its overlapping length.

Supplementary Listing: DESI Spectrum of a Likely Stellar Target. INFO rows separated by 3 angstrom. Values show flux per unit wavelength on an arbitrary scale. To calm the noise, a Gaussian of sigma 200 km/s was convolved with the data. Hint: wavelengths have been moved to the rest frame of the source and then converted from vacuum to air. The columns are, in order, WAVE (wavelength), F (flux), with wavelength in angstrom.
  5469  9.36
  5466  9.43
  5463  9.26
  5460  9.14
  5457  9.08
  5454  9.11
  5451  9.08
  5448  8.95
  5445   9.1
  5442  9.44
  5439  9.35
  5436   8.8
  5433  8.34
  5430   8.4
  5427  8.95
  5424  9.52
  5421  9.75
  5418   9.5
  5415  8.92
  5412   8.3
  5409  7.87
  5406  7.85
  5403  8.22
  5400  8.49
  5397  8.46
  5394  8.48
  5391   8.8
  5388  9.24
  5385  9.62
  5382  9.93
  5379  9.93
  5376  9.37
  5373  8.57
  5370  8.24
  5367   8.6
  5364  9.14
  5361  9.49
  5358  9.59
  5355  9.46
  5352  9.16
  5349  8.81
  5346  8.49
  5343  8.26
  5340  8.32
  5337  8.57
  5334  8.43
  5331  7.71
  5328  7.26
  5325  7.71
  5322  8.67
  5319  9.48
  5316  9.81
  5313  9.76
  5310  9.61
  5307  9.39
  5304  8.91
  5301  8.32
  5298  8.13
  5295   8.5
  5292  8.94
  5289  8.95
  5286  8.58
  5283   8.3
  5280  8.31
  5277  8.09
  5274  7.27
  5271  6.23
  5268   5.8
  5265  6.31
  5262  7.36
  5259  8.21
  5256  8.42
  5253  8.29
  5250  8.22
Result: 1.0 angstrom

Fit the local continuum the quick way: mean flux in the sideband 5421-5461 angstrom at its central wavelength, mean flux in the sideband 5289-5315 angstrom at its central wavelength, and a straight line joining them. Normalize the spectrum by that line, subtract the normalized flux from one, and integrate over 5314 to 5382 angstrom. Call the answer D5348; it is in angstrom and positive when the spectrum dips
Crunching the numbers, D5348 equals 1.4 angstrom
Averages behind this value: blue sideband 8.96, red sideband 9.05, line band 8.81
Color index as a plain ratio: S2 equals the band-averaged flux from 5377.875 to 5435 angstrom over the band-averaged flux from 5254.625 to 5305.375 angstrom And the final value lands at 1.1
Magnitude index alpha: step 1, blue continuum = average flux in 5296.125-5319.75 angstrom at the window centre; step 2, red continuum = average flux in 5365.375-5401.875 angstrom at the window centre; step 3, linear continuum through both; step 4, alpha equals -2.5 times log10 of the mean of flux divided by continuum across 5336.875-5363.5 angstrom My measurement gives 0.01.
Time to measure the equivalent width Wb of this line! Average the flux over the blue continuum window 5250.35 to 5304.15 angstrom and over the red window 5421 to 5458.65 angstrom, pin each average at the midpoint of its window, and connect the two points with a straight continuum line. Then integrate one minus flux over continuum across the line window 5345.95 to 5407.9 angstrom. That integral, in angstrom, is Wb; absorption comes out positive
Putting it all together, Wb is -2.5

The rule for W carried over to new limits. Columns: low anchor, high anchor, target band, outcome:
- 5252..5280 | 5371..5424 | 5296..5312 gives -2.2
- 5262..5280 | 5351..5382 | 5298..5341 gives -3.4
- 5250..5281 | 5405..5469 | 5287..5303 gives -1.8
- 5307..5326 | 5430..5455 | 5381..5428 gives 1.0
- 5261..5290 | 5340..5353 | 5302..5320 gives -3.1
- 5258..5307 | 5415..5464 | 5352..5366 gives -1.4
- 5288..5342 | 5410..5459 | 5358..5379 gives -0.4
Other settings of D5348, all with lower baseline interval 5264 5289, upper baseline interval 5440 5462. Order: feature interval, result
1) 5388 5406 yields 0.25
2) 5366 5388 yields -1.99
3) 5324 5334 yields 0.37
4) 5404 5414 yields 0.77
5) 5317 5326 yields -0.95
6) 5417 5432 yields -0.51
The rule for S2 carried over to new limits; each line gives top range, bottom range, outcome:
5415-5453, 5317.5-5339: 1.10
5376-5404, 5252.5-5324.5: 1.09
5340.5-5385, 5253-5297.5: 1.16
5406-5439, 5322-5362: 1.03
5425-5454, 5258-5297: 1.15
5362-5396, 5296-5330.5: 1.03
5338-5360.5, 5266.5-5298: 1.12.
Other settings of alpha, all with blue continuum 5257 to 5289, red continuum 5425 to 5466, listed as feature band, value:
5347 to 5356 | -0.11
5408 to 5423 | -0.02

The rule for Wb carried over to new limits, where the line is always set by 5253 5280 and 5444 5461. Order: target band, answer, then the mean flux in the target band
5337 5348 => -0.50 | 8.41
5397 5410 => 0.69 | 8.16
